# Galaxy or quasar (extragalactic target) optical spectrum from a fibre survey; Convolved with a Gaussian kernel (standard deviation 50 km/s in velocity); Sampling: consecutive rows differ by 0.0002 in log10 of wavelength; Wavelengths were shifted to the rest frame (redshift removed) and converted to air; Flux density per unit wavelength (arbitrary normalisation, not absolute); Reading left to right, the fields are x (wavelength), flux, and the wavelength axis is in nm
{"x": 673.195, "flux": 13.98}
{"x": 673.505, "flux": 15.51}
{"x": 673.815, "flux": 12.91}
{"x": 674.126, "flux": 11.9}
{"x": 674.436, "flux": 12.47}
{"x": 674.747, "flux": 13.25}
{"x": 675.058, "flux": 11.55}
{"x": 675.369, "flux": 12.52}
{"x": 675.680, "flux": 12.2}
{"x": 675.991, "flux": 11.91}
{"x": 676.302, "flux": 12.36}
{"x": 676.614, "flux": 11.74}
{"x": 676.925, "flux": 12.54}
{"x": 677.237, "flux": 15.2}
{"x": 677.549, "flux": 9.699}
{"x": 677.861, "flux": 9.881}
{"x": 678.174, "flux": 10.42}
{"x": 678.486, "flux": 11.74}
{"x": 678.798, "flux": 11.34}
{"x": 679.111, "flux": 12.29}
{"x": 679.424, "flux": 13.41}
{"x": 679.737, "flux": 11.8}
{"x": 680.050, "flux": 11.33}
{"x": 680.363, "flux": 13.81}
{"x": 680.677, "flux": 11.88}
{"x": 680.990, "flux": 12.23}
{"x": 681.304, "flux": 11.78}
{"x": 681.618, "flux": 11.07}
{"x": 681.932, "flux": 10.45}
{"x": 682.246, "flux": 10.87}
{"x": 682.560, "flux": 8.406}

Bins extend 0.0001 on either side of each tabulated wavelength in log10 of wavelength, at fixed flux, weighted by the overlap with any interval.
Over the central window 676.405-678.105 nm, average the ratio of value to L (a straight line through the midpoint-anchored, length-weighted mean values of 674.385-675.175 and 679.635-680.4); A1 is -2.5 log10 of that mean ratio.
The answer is 0.05 mag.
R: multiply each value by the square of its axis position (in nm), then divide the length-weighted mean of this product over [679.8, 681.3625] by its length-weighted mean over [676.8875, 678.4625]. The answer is 1.07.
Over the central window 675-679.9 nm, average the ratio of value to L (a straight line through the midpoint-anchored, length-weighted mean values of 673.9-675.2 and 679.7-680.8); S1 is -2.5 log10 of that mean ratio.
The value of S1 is 0.03 mag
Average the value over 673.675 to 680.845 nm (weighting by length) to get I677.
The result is 12.1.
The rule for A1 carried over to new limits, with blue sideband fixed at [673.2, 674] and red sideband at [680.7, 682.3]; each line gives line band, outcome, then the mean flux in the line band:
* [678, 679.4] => 0.063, 11.6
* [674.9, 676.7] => 0.108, 12.1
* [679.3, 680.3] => -0.032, 12.3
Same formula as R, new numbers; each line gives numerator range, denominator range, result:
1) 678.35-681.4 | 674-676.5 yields 1.01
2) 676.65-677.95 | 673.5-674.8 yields 0.93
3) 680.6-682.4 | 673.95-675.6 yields 0.94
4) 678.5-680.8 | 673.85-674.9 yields 0.99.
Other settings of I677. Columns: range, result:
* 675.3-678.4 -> 11.8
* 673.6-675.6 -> 12.5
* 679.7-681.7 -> 12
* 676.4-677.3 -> 12.9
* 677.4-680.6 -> 11.6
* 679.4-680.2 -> 12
